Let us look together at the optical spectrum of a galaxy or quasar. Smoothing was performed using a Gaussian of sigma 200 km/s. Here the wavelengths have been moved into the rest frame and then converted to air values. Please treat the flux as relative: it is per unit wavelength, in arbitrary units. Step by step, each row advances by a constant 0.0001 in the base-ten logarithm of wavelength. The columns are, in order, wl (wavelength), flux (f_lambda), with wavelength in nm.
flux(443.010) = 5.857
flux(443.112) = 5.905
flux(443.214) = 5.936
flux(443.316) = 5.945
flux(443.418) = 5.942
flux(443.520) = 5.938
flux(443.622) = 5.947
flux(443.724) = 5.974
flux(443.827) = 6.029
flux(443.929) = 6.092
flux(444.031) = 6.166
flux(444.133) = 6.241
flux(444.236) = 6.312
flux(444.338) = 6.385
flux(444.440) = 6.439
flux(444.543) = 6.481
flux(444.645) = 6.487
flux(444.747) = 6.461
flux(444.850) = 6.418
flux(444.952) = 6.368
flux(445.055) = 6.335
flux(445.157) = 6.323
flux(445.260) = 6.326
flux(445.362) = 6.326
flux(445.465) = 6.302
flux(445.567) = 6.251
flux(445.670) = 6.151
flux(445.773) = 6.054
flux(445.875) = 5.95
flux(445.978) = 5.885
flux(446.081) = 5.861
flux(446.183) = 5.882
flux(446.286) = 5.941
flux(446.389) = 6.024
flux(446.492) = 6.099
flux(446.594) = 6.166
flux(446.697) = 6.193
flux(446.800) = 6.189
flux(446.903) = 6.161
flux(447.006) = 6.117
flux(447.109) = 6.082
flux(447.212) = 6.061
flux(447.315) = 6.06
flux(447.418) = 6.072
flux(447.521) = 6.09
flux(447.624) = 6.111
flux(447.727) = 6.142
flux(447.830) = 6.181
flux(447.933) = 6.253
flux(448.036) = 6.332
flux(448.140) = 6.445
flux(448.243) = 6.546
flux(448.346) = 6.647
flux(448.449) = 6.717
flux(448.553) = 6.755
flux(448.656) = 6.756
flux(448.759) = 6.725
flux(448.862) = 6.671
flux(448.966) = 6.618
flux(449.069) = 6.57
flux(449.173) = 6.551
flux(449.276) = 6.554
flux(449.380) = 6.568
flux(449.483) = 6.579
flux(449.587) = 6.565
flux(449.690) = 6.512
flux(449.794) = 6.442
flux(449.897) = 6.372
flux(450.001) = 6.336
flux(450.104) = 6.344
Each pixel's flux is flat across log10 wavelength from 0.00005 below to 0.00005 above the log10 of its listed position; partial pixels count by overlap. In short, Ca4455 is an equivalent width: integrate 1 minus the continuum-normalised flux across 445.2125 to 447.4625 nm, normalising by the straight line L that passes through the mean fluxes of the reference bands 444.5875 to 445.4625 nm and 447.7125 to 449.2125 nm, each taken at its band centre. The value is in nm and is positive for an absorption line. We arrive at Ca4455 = 0.12 nm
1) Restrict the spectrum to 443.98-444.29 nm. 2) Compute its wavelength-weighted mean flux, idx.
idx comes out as 6.24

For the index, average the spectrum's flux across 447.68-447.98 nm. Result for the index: 6.2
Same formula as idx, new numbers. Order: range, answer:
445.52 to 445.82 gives 6.14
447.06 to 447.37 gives 6.07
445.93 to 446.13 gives 5.86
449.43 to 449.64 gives 6.59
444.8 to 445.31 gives 6.35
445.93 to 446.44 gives 5.92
